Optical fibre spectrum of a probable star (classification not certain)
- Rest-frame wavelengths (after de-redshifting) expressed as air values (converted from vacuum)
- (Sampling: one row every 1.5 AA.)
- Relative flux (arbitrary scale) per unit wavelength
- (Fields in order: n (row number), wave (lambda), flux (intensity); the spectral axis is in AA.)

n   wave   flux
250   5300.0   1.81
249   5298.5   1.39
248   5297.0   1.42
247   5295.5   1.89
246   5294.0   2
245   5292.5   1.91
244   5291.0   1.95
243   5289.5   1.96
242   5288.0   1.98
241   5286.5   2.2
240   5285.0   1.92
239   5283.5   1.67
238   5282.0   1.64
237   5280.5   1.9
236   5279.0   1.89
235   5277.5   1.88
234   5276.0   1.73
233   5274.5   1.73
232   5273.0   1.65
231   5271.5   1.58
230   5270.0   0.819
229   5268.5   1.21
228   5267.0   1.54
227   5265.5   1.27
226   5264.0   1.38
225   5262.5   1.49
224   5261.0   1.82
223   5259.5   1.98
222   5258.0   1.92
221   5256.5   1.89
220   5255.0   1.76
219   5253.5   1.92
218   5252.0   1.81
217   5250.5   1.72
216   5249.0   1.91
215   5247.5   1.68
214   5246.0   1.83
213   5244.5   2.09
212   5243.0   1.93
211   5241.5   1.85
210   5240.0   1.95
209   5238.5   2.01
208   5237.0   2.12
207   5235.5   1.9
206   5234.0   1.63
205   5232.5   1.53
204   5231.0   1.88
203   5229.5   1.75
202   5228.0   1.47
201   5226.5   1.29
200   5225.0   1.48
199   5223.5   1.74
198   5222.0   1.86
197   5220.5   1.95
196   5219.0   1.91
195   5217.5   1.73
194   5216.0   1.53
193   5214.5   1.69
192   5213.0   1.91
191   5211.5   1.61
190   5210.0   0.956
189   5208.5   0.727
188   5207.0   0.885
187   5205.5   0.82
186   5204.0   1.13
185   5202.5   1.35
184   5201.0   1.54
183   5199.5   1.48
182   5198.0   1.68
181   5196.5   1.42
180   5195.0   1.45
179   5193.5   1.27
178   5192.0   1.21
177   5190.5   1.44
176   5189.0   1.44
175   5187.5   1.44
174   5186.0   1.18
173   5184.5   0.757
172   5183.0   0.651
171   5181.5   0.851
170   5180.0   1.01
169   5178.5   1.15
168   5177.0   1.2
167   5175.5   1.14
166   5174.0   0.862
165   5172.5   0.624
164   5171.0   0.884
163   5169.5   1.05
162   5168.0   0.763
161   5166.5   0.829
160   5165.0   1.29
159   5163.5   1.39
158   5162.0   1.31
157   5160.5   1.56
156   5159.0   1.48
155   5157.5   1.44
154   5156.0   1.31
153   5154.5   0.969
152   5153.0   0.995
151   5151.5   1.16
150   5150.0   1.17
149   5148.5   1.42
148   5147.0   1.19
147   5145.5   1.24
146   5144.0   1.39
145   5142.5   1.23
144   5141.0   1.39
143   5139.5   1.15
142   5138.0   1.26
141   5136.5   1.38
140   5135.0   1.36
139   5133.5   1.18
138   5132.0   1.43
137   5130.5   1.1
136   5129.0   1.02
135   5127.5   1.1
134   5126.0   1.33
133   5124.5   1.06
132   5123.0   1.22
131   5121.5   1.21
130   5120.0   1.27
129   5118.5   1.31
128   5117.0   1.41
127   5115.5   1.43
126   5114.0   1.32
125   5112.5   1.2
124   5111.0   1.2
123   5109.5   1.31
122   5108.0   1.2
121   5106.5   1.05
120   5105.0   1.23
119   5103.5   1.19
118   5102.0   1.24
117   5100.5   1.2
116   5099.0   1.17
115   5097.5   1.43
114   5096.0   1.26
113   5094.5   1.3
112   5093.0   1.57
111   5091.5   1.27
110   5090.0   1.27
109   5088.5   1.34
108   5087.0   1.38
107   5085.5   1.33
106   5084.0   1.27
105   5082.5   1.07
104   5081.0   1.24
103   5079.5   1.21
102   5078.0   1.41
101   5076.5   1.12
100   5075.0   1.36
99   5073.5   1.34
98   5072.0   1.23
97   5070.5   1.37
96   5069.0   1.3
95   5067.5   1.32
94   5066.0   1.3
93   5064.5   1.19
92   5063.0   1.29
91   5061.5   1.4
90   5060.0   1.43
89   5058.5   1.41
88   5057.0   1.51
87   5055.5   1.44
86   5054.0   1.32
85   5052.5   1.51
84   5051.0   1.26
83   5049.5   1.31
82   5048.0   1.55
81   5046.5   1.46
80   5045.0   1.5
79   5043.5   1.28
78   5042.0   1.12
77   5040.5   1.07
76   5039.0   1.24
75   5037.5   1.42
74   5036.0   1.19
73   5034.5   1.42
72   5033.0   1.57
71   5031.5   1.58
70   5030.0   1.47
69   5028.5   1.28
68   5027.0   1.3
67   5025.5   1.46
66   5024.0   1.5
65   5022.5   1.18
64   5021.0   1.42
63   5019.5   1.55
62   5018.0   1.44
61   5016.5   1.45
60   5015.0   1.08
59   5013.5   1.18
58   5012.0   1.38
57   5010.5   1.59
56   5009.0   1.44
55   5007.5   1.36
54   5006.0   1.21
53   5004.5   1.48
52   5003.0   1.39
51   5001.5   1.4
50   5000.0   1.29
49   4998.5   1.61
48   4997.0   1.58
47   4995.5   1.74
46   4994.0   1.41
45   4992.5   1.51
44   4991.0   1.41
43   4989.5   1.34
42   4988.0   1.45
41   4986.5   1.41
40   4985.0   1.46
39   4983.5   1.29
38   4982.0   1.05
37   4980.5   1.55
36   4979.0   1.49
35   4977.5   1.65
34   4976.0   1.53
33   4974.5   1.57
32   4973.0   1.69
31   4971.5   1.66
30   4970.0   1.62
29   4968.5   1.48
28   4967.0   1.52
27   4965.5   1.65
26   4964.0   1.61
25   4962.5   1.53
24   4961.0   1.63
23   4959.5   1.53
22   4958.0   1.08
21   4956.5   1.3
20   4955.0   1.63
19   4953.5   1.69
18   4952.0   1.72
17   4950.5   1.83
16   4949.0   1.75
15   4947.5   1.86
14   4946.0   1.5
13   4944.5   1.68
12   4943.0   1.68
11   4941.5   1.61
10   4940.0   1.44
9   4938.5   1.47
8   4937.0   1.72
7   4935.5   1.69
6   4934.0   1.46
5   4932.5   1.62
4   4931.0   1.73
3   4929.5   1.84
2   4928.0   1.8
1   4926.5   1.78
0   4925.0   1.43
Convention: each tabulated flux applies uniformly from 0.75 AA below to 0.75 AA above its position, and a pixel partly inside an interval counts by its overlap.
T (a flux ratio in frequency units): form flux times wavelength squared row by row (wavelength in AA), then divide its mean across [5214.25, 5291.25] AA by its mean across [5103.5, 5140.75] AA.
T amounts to 1.48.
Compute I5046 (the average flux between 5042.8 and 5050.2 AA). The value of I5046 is 1.42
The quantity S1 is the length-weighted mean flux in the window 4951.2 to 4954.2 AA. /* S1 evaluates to 1.71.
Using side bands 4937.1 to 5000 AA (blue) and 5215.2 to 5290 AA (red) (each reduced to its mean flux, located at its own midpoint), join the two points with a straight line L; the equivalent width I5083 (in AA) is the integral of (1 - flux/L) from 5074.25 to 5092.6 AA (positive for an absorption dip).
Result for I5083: 3.9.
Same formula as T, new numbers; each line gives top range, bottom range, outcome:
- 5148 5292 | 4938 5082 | 1.13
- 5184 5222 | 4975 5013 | 1.05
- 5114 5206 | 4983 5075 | 0.92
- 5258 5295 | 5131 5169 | 1.44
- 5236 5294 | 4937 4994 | 1.30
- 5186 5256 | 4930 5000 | 1.14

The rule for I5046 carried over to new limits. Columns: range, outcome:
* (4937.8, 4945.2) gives 1.58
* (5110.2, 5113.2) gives 1.2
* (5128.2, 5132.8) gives 1.18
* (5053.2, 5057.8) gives 1.42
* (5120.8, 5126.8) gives 1.2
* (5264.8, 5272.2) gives 1.28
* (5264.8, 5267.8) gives 1.4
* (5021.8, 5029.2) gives 1.35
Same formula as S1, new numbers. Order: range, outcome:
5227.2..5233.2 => 1.66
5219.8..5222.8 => 1.9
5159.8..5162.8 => 1.43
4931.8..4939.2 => 1.59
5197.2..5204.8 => 1.43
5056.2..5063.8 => 1.41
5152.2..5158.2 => 1.18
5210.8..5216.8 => 1.69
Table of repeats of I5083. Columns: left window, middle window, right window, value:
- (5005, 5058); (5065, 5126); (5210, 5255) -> 9.15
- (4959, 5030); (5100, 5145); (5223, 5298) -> 9.87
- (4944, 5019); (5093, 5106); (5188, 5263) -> 2.43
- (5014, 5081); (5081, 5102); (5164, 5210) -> -0.26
